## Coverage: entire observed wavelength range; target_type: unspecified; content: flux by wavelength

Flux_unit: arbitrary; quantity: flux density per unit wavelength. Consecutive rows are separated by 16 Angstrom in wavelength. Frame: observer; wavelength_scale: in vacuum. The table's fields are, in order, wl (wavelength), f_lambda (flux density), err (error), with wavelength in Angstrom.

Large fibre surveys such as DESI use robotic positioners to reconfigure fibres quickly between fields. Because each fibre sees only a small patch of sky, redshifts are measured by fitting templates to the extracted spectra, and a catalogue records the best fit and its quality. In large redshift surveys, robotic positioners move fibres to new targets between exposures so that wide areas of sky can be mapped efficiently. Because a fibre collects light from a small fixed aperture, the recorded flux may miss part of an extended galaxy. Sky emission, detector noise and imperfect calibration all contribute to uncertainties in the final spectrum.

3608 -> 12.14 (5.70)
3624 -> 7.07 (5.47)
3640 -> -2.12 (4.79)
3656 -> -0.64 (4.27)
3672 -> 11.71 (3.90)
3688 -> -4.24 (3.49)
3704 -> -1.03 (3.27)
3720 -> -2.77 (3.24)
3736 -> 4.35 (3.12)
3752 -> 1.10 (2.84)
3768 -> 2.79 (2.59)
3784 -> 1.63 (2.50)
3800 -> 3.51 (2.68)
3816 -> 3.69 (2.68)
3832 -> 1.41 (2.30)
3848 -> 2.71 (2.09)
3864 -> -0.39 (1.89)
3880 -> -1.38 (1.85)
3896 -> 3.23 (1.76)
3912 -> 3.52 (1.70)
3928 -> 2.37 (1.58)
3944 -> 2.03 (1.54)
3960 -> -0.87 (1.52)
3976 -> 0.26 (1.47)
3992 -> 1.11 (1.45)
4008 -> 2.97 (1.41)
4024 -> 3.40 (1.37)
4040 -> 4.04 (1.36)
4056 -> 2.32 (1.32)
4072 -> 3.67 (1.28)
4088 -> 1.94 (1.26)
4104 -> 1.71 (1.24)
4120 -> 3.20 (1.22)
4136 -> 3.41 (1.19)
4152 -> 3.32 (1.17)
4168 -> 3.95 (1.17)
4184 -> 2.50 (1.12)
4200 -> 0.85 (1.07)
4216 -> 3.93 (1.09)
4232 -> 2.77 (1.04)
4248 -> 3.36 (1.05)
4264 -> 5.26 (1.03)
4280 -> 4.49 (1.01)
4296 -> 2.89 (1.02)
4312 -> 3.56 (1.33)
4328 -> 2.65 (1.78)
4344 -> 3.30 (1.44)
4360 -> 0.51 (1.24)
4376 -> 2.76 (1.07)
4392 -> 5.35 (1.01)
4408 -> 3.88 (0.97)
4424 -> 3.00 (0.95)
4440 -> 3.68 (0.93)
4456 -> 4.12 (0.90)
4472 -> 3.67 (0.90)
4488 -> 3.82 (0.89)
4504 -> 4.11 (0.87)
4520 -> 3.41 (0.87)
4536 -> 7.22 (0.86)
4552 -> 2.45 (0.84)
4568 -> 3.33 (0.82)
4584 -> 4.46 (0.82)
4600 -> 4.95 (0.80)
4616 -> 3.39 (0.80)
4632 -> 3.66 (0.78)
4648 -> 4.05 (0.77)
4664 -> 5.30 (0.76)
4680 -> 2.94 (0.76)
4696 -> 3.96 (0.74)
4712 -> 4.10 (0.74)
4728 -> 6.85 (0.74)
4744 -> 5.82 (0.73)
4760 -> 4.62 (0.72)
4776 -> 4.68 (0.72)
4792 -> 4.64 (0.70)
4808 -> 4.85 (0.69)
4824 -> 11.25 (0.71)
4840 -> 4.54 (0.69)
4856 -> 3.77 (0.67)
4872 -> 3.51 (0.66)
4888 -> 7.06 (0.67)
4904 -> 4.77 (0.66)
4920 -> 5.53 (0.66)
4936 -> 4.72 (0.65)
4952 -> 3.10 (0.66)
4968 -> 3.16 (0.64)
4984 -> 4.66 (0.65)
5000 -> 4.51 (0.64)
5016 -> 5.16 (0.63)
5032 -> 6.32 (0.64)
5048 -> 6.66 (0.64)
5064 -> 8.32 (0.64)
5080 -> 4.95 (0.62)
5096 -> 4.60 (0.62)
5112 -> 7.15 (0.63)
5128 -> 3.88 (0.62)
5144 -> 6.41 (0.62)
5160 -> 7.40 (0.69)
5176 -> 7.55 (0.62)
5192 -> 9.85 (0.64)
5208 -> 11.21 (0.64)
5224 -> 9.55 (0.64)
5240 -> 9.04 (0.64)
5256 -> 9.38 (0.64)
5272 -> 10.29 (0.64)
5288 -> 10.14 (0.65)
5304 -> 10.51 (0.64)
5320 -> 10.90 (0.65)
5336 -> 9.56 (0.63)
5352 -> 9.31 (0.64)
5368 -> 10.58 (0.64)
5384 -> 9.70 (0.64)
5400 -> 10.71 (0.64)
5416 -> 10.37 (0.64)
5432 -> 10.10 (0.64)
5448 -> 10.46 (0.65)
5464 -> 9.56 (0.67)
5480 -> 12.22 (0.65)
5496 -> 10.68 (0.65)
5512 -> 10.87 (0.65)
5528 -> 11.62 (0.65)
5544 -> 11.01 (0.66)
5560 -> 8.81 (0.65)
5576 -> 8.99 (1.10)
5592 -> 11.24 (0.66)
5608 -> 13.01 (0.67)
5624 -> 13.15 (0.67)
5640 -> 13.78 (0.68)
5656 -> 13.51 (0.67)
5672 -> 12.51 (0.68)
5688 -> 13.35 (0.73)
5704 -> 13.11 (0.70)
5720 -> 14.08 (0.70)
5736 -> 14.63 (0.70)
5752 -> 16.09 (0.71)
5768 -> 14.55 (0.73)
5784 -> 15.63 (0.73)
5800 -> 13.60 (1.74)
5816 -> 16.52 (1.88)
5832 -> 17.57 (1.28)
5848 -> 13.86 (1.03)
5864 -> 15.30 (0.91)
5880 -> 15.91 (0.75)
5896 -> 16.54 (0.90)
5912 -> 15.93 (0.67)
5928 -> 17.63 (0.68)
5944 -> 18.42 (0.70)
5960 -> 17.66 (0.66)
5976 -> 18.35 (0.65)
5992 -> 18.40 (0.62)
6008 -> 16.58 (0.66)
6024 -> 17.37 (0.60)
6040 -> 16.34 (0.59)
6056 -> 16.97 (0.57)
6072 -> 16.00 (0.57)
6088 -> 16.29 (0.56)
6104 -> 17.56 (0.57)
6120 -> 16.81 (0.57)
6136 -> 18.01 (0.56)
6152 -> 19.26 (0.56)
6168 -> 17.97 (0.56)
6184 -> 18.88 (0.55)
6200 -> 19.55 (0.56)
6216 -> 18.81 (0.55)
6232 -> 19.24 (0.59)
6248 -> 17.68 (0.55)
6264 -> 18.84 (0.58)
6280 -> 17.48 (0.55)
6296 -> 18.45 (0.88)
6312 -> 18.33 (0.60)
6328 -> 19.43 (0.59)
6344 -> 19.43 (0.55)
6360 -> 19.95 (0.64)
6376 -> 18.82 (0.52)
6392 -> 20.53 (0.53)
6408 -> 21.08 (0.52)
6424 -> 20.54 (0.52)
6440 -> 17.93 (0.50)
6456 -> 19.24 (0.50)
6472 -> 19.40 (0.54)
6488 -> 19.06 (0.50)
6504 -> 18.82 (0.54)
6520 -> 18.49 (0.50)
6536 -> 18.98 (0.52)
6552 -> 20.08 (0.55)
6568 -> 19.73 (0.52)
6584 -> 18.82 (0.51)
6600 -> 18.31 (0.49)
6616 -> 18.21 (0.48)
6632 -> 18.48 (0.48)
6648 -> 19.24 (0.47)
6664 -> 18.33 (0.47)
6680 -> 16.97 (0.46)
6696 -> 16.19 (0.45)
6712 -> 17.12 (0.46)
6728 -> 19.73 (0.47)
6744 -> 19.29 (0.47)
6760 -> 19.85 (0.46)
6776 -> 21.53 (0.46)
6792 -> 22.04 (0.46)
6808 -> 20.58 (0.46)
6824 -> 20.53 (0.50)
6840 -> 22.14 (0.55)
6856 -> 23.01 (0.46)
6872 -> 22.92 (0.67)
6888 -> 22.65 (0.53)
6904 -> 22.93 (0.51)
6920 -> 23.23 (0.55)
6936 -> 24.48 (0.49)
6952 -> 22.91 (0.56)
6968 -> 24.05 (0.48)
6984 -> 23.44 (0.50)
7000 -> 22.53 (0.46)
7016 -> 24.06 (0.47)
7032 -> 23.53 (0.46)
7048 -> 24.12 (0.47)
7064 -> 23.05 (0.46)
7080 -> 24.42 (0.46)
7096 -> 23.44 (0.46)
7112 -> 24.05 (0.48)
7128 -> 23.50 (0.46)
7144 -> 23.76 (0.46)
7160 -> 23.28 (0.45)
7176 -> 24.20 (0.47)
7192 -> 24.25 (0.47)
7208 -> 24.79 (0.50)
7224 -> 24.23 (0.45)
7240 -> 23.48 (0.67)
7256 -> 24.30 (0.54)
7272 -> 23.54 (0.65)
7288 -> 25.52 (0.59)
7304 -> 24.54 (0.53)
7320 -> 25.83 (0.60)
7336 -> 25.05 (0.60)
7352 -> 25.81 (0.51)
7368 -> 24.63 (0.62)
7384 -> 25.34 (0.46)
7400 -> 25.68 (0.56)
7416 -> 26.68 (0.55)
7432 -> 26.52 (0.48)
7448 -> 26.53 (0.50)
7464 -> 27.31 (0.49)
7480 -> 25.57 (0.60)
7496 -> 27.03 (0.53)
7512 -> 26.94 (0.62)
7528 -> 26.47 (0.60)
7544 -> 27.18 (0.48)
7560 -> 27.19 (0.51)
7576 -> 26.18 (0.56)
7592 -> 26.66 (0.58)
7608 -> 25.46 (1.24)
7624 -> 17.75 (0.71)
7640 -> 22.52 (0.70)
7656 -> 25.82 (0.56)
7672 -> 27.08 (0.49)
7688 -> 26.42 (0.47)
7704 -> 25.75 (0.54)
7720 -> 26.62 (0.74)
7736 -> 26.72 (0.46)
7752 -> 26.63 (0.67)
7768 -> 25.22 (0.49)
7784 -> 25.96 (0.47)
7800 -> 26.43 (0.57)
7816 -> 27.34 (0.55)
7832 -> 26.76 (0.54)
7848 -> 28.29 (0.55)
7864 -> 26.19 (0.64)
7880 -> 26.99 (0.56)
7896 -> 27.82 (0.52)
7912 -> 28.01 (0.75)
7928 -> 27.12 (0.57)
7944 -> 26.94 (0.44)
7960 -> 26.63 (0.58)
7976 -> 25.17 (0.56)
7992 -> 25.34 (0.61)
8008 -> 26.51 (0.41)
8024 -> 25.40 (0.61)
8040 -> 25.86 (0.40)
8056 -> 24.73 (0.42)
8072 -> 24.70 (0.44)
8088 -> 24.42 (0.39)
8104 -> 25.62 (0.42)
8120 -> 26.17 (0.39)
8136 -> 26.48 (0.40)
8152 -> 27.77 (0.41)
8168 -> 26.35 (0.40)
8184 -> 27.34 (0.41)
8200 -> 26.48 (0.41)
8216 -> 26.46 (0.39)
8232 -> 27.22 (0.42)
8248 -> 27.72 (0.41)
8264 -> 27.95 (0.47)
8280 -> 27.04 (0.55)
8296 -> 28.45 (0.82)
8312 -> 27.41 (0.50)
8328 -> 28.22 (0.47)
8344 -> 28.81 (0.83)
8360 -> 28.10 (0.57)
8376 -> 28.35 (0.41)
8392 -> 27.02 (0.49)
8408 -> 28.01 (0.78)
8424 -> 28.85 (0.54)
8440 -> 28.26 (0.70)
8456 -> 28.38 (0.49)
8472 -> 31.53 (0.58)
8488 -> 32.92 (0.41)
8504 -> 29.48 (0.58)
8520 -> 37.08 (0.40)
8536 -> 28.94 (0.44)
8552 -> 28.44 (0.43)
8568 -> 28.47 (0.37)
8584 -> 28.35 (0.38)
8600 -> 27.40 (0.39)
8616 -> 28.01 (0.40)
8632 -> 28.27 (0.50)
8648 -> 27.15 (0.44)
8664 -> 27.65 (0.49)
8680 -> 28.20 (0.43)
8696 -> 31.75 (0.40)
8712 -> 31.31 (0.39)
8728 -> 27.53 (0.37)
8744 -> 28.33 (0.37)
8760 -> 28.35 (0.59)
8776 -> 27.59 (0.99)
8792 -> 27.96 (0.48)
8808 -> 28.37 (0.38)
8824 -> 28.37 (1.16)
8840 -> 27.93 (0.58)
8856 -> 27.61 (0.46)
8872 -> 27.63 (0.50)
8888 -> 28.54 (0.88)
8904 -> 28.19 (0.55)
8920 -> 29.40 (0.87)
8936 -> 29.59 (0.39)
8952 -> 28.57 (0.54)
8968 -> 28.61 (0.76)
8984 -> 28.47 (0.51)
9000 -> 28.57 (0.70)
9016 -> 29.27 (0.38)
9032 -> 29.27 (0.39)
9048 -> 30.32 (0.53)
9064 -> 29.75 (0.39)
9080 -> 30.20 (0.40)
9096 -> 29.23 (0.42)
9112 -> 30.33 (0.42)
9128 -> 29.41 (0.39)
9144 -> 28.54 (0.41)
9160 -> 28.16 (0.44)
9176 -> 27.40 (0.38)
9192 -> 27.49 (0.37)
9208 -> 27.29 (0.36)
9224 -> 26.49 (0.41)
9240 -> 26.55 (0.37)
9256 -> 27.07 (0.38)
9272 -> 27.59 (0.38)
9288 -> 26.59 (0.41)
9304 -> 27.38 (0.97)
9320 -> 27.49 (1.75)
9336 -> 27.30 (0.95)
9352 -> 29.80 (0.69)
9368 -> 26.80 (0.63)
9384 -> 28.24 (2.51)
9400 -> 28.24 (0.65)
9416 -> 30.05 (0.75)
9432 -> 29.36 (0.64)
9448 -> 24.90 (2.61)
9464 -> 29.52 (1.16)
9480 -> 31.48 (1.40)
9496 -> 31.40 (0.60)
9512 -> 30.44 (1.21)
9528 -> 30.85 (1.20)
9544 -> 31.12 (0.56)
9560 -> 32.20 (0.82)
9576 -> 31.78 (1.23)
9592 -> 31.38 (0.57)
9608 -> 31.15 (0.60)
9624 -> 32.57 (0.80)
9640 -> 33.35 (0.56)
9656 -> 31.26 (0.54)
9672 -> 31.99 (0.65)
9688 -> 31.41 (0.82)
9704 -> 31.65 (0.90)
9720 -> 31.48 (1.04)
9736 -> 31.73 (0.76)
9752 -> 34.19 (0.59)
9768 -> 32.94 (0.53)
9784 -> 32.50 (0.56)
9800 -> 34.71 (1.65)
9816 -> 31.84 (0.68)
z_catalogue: 0.294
